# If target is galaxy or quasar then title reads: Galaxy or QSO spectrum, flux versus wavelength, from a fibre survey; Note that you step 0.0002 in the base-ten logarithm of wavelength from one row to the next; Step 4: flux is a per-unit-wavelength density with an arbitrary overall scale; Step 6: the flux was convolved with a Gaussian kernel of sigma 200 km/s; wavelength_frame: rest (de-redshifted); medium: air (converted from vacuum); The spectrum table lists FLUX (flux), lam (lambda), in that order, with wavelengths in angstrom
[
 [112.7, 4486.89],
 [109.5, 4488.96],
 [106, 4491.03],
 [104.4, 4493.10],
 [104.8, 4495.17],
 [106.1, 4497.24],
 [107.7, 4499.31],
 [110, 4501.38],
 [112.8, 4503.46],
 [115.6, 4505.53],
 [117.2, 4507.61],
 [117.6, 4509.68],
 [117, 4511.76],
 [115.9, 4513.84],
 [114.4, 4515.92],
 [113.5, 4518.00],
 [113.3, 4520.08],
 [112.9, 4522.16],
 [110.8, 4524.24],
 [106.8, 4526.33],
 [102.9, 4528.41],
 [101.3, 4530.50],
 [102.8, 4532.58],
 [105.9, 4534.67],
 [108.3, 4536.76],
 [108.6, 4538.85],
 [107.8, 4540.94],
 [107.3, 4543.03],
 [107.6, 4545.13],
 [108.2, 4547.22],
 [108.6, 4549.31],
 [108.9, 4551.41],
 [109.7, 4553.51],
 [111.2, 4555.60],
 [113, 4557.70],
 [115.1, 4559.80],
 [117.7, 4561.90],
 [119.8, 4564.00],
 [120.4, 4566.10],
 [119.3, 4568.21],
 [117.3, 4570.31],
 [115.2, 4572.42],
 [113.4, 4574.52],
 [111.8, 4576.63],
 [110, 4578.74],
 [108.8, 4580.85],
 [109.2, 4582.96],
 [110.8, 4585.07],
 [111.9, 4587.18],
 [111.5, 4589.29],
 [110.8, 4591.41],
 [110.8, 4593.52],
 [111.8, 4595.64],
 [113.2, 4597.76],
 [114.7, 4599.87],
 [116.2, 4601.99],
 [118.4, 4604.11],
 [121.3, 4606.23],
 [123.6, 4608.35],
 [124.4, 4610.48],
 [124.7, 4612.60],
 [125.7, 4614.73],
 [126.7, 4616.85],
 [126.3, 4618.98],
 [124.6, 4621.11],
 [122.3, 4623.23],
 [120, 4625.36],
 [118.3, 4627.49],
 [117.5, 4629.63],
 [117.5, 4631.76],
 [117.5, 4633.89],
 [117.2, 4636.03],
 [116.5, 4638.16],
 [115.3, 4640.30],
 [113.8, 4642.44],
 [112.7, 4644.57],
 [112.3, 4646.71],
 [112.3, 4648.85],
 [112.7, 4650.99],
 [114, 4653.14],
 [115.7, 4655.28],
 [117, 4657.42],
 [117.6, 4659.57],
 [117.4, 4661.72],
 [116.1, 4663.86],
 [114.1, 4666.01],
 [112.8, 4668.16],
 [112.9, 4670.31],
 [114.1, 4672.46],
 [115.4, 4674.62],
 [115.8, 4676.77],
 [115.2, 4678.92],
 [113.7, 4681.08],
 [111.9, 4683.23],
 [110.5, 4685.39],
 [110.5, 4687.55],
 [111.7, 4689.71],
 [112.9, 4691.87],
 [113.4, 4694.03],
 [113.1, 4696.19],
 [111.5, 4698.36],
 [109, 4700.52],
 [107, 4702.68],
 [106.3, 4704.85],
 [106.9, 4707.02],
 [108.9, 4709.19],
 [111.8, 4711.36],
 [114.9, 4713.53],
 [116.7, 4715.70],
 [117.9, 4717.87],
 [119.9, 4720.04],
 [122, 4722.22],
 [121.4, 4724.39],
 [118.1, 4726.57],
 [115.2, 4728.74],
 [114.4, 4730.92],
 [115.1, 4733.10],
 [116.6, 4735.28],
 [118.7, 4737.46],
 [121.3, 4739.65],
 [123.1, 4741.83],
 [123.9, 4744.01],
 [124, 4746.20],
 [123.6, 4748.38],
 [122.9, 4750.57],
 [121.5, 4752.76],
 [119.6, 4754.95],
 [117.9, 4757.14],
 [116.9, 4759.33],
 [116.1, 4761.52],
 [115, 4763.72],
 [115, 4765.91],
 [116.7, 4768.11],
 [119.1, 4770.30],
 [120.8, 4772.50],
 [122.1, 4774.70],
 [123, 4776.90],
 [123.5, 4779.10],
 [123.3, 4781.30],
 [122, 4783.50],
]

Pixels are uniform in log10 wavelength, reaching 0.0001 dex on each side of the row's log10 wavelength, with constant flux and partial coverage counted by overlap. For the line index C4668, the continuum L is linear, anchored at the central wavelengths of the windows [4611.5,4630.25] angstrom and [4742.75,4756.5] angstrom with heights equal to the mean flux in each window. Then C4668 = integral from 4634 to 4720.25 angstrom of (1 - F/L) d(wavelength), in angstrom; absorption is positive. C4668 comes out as 6.5 angstrom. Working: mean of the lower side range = 123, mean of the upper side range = 122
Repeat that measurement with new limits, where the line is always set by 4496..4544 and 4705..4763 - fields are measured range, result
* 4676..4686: 0.2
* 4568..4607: -0.2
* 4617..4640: -1.2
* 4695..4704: 0.5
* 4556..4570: -0.7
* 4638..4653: 0.2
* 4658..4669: 0.0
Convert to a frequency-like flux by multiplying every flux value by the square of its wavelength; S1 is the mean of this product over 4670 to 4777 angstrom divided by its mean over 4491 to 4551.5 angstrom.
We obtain 1.2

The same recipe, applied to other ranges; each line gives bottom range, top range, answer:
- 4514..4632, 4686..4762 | 1.09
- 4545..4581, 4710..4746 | 1.12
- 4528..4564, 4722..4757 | 1.20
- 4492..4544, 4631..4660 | 1.11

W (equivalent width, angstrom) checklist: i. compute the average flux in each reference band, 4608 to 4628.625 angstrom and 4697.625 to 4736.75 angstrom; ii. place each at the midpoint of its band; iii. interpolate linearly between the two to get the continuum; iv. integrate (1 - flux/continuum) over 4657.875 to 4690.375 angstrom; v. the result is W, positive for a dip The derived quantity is 1.16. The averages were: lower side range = 124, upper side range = 114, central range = 114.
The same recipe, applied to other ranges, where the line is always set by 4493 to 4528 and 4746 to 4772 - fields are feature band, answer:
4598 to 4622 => -1.55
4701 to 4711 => 0.83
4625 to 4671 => 0.12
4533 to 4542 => 0.42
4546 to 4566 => 0.06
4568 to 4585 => 0.16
